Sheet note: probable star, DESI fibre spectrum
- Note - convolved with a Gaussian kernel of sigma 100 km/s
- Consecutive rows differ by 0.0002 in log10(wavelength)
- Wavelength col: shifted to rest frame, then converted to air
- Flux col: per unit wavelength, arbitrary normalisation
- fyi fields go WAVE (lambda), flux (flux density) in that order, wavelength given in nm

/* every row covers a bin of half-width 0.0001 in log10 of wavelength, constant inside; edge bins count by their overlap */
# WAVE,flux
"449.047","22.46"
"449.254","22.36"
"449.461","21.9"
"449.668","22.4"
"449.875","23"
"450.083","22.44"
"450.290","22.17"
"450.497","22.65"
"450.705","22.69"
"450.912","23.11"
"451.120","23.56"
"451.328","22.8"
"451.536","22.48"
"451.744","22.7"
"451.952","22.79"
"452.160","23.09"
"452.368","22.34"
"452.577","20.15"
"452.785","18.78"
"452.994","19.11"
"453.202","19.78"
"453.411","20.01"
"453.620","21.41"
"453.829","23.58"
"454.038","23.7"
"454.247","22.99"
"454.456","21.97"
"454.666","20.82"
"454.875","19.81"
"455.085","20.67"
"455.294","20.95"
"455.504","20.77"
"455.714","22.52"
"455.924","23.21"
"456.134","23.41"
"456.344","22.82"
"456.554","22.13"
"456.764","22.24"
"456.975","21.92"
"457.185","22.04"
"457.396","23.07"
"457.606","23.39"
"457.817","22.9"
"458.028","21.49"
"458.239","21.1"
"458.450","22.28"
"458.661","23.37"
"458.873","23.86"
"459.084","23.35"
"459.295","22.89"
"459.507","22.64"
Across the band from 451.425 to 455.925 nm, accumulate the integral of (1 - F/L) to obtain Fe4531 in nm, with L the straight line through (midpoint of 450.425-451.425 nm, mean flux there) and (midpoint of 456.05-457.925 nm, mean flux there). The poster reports 0.26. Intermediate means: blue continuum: 23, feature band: 21.5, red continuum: 22.7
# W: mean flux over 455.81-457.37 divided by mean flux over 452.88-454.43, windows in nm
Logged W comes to 1.0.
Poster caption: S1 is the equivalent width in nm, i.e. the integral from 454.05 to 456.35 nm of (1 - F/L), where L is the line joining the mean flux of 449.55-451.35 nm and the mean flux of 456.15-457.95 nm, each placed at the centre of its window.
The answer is 0.08 nm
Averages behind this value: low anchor 22.7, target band 21.8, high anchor 22.6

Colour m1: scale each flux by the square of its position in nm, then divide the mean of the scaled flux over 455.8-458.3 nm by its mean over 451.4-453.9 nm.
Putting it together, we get 1.08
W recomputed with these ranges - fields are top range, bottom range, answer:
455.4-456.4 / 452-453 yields 1.07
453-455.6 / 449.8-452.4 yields 0.94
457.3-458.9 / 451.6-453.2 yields 1.07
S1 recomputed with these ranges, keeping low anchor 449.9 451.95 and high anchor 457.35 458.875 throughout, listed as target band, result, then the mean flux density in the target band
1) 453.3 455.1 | 0.08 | 21.7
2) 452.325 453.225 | 0.11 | 19.9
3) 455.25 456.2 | 0.02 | 22.2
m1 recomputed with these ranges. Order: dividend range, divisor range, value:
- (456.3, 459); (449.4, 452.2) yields 1.02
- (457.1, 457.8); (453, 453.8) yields 1.13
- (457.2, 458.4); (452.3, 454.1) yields 1.09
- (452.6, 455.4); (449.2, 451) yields 0.95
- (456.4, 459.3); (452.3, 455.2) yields 1.09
